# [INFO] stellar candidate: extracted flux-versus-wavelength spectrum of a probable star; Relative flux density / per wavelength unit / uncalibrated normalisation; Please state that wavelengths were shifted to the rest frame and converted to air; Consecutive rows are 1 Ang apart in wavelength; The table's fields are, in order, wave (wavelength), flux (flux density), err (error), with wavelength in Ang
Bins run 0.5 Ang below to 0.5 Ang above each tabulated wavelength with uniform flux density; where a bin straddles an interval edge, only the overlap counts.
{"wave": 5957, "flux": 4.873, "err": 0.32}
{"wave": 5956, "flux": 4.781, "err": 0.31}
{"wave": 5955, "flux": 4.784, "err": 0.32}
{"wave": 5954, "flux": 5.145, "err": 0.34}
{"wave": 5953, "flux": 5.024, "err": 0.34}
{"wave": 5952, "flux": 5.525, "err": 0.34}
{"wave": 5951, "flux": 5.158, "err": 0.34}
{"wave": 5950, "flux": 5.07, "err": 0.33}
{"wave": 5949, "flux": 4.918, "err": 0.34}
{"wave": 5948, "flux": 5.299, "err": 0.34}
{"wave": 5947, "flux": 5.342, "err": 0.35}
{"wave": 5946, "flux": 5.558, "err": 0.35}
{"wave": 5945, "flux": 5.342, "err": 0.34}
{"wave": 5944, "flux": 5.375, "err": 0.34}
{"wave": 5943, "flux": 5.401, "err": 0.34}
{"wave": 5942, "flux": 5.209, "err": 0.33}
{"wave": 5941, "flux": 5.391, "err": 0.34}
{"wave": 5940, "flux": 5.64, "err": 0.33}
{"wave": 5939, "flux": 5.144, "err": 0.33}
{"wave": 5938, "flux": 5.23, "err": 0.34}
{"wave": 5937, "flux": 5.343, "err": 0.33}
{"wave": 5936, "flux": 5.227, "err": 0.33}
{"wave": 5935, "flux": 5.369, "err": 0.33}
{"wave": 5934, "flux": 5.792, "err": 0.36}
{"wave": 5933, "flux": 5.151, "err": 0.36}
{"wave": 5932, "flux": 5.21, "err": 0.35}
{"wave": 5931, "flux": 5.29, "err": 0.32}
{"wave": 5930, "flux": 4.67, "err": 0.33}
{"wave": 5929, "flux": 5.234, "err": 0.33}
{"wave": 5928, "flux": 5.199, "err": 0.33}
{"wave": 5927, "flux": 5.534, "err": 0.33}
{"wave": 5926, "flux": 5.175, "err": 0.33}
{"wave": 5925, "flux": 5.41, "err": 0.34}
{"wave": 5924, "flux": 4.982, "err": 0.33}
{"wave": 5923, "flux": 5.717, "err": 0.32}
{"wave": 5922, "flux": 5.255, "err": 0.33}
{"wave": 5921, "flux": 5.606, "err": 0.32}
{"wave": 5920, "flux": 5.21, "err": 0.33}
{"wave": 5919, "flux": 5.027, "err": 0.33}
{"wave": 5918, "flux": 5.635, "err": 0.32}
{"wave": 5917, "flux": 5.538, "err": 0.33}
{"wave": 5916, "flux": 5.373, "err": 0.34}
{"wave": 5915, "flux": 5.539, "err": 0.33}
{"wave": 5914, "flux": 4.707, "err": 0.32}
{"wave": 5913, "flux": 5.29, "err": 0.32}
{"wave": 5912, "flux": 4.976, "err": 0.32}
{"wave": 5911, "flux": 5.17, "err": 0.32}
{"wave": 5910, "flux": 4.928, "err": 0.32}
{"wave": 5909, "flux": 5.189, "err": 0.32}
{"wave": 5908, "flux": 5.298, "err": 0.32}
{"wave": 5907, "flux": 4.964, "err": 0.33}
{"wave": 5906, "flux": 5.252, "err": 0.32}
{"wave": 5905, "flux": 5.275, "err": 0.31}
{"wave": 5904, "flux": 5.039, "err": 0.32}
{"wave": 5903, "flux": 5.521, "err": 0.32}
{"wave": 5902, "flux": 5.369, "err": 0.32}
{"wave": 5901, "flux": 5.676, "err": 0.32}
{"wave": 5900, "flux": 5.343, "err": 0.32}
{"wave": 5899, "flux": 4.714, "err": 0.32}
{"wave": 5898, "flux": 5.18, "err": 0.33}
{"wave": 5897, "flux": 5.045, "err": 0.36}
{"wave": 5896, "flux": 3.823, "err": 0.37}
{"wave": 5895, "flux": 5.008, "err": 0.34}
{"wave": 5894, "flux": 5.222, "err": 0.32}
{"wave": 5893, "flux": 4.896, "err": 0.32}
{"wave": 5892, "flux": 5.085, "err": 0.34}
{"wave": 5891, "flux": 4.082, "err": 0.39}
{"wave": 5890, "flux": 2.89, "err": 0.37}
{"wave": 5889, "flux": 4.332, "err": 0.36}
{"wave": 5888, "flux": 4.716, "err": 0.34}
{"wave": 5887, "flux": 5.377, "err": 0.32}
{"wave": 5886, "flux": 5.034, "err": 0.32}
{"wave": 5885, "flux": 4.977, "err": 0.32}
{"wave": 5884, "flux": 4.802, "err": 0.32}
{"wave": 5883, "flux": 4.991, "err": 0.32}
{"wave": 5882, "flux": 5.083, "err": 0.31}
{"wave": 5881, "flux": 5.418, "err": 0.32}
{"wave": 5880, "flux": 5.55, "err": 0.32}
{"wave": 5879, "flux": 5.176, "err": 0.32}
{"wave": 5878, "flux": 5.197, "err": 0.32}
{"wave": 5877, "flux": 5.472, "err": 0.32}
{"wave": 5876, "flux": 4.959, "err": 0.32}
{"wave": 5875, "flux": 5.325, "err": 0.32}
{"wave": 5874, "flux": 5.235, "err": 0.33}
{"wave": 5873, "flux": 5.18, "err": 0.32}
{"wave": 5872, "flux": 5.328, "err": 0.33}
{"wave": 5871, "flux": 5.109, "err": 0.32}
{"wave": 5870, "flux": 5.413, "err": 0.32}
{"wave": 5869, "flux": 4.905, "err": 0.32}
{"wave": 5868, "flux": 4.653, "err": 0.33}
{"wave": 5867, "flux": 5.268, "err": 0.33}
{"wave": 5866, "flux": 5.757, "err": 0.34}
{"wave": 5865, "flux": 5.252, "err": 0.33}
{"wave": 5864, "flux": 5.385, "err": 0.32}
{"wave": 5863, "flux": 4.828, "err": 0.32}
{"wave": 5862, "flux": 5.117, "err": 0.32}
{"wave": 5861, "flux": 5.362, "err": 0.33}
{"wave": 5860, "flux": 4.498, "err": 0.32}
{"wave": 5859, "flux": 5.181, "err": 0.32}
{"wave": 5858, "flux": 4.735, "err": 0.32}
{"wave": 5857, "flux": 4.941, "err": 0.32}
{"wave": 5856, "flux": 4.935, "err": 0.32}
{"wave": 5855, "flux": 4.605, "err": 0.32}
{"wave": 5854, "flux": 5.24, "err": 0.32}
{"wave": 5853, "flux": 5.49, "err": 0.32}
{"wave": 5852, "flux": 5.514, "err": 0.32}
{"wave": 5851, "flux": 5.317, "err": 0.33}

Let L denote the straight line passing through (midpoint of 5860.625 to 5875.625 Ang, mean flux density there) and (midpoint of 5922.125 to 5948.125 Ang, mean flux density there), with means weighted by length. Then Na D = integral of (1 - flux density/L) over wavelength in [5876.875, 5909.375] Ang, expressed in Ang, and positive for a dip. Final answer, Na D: 1.6 Ang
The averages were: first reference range 5.2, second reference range 5.32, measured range 4.99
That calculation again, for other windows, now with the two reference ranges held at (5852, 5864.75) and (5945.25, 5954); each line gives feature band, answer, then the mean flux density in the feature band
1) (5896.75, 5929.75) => -0.6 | 5.25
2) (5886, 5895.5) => 0.9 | 4.64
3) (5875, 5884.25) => -0.2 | 5.2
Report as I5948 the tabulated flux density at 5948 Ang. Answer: 5.299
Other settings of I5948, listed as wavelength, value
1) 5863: 4.828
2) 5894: 5.222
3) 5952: 5.525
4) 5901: 5.676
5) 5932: 5.21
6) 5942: 5.209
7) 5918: 5.635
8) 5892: 5.085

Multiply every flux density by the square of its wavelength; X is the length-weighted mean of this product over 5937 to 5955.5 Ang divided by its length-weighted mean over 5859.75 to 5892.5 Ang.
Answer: 1.07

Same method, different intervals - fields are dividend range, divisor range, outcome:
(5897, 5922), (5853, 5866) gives 1.05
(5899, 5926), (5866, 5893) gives 1.07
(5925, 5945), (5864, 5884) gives 1.04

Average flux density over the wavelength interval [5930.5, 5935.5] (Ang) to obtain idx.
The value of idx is 5.36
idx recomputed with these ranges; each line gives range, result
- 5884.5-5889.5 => 4.89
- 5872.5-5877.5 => 5.23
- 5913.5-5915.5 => 5.12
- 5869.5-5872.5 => 5.28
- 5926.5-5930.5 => 5.16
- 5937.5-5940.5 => 5.34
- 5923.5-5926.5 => 5.19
